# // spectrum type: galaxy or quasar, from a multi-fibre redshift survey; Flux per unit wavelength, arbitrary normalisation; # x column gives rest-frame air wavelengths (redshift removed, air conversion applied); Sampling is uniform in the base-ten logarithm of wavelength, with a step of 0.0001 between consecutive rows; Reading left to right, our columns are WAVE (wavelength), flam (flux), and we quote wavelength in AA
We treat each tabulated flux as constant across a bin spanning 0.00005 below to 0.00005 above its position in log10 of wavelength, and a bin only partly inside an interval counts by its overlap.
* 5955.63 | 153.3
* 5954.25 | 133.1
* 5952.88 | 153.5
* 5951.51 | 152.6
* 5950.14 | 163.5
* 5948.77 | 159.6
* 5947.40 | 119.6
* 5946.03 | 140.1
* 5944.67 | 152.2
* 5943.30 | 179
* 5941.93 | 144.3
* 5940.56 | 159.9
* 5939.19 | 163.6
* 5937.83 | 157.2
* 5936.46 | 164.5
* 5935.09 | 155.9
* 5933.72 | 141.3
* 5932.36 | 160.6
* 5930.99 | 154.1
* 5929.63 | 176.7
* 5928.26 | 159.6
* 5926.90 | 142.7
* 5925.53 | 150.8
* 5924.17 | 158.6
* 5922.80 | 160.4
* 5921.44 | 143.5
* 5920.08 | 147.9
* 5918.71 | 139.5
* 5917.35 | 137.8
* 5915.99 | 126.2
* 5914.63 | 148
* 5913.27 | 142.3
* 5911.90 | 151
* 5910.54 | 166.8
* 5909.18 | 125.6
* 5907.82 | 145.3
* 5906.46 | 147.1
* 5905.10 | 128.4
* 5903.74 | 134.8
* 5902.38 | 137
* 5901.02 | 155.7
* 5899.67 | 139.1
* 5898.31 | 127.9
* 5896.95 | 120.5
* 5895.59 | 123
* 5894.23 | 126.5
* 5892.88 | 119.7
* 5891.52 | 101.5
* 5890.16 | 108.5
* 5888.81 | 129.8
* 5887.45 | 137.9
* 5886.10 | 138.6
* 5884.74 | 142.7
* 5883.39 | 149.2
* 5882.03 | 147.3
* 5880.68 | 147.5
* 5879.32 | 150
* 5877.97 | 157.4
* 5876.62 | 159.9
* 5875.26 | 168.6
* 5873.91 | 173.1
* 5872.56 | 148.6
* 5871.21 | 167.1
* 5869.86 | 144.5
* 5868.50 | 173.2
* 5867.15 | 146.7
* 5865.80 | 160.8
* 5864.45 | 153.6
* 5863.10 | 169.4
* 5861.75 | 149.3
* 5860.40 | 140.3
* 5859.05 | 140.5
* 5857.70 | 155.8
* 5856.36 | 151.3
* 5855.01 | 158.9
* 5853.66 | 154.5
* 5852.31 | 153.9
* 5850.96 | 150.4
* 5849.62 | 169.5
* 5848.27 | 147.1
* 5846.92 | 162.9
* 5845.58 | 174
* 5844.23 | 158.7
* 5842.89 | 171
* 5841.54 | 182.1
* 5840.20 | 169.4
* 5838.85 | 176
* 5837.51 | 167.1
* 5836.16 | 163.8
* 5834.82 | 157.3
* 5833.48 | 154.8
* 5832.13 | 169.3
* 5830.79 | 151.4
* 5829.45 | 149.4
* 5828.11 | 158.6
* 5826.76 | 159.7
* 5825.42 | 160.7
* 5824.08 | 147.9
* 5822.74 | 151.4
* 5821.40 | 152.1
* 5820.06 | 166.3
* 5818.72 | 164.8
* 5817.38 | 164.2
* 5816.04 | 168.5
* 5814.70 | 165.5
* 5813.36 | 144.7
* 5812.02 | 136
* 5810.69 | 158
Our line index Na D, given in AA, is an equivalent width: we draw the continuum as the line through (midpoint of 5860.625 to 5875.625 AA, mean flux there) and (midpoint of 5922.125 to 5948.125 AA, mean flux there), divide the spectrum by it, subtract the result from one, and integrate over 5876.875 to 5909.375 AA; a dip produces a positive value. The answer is 4.5 AA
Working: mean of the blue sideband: 159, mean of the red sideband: 155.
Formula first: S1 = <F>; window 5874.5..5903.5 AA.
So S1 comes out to 138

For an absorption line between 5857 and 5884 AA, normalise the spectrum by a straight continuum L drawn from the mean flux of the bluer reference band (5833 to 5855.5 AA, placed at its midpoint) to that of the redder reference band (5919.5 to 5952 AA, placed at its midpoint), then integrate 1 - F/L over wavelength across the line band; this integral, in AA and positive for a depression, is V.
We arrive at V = 0.9 AA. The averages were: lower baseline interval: 163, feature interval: 155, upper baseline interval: 155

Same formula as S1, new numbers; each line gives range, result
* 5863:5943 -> 147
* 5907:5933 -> 149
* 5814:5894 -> 155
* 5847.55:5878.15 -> 156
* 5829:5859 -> 161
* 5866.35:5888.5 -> 153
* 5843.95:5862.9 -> 155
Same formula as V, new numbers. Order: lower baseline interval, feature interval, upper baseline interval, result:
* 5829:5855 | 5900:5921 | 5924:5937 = 2.1 AA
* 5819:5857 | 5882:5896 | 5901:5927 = 1.9 AA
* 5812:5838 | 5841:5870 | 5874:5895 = -1.8 AA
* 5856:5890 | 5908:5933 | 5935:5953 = 0.7 AA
